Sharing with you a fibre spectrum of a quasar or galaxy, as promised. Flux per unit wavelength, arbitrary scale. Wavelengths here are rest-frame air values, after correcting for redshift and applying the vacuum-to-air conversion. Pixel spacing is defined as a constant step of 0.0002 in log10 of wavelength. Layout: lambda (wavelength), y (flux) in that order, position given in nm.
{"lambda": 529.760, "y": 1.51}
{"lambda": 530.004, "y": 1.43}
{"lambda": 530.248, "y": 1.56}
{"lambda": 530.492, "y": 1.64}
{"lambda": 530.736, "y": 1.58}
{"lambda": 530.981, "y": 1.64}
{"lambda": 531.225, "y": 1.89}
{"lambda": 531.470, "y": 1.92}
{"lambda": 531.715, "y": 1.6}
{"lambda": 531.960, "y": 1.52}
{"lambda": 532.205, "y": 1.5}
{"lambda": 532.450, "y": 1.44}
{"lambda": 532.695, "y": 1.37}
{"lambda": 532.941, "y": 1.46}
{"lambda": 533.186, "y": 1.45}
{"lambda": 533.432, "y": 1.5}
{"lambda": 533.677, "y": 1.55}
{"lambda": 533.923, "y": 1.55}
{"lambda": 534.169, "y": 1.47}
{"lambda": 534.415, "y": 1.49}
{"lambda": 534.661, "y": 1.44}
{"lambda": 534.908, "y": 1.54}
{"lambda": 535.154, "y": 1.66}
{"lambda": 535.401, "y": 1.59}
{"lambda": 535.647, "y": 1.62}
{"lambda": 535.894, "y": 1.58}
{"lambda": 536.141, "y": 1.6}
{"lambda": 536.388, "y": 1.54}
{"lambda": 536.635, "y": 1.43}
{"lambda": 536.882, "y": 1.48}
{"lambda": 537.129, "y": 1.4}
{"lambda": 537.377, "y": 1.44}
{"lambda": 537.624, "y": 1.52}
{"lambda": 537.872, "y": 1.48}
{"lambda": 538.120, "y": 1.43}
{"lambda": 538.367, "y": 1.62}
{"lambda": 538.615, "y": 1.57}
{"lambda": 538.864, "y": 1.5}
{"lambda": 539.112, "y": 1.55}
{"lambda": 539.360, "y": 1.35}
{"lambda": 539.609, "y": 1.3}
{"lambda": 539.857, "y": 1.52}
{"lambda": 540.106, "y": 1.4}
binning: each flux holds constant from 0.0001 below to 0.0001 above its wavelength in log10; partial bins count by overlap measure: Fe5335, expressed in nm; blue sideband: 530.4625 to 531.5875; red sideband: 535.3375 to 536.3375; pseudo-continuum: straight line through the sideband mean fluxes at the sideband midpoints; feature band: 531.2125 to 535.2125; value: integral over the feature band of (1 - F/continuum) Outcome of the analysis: 0.32 nm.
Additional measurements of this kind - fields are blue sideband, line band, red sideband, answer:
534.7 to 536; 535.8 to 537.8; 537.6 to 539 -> 0.07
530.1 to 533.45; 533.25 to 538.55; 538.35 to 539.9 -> 0.00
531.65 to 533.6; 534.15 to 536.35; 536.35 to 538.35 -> -0.13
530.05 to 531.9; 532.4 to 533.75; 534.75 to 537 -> 0.14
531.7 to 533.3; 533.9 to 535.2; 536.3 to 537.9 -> -0.04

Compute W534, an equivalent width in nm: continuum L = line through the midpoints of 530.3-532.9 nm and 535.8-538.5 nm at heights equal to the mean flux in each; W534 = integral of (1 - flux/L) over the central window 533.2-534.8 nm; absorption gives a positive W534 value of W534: 0.06 nm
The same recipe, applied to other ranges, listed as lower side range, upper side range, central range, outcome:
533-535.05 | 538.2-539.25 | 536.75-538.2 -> 0.07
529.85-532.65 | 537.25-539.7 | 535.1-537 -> -0.05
